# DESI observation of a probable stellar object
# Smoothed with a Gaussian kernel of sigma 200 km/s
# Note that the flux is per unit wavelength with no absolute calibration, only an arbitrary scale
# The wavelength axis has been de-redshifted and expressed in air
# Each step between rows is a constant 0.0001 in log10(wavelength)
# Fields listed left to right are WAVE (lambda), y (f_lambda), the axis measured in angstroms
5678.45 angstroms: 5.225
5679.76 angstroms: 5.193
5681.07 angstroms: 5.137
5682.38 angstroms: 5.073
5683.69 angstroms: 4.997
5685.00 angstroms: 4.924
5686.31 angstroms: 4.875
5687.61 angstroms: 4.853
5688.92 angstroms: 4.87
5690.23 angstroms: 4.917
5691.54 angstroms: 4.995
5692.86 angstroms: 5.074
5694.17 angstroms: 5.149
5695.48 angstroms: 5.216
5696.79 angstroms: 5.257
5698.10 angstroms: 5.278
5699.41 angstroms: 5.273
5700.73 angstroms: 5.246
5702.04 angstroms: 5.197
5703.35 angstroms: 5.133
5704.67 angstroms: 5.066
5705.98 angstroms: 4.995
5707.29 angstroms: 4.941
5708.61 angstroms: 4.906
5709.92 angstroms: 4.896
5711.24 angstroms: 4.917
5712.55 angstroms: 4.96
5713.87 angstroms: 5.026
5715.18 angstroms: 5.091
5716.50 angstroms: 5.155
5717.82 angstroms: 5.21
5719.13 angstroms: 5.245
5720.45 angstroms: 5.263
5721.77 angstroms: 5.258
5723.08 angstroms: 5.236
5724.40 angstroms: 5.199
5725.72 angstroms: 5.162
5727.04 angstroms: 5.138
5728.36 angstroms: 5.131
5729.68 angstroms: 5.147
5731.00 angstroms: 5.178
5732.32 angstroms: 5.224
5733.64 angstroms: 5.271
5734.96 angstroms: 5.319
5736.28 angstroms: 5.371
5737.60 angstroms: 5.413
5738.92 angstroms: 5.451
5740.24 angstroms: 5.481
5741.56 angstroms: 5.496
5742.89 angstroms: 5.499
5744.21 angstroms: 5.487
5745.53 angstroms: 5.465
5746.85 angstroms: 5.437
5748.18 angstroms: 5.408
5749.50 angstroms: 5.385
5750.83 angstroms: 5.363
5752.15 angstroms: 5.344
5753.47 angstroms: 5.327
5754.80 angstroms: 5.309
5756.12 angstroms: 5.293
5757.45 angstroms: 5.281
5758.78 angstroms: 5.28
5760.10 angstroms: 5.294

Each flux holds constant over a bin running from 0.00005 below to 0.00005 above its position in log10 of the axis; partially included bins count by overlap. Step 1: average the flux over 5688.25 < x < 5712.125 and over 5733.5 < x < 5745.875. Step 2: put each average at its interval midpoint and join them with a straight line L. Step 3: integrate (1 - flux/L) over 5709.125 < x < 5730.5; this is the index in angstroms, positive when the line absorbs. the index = 0.5 angstroms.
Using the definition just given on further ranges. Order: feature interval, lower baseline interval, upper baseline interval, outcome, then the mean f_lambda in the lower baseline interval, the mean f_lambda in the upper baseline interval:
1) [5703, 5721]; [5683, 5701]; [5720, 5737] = 0.33 angstroms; 5.06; 5.22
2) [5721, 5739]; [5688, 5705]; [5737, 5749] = 0.41 angstroms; 5.12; 5.46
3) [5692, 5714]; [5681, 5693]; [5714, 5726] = -0.08 angstroms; 4.96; 5.2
